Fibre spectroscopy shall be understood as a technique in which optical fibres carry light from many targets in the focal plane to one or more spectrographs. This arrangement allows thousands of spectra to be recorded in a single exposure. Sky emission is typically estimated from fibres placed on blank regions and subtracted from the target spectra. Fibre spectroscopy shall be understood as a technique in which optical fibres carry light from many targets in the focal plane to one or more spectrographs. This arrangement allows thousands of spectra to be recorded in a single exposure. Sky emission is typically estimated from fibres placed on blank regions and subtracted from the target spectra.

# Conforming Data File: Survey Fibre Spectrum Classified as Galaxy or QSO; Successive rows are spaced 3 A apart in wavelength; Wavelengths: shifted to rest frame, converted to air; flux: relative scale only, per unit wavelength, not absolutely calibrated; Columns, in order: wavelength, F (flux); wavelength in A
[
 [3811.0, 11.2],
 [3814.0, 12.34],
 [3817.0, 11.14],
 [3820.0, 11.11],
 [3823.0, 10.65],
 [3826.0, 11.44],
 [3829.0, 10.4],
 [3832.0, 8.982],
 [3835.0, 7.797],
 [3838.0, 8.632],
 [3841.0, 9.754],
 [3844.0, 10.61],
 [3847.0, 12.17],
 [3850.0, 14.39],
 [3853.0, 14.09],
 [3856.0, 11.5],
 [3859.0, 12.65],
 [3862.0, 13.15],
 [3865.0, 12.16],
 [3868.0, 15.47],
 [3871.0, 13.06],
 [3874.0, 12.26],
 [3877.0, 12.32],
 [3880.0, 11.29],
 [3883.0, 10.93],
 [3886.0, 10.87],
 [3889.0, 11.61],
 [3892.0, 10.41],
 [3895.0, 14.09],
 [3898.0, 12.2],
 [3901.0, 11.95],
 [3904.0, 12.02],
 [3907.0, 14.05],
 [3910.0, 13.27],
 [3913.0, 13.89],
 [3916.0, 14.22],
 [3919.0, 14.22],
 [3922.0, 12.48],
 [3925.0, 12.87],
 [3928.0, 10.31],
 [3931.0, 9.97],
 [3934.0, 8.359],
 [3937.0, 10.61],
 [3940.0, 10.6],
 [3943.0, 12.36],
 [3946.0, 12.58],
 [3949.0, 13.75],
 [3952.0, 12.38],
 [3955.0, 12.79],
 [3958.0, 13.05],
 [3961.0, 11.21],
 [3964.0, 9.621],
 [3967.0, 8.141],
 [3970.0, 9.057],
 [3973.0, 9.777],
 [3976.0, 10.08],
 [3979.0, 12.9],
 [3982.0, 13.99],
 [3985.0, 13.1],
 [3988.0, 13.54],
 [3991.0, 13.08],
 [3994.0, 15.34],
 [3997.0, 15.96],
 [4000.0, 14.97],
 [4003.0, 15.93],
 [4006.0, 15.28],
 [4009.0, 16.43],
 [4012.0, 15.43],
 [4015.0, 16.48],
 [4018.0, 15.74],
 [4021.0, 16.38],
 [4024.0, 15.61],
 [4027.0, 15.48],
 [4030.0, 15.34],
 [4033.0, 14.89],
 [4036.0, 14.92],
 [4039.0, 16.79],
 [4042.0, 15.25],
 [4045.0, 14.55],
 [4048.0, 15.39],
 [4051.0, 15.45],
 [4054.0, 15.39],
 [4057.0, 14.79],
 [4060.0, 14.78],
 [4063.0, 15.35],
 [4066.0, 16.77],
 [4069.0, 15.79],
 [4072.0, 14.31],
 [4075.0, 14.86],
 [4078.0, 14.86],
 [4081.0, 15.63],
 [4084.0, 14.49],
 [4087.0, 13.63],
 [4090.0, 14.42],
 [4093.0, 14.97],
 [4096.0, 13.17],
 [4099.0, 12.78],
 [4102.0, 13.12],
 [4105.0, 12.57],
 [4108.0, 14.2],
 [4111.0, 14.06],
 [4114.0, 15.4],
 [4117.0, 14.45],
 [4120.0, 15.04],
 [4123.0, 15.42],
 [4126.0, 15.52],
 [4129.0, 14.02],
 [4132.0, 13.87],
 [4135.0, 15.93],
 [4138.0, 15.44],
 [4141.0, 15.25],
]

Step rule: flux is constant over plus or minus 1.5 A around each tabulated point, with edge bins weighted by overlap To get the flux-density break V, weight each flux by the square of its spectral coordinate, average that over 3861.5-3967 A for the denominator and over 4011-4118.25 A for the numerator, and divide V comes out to 1.33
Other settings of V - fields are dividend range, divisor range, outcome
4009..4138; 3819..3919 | 1.38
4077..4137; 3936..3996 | 1.29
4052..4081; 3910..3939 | 1.37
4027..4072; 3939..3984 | 1.39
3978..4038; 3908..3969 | 1.32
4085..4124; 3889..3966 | 1.27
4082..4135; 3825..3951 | 1.34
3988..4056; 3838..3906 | 1.37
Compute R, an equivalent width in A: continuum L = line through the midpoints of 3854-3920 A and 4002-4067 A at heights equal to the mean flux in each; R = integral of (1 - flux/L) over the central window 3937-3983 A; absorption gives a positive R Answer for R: 8.6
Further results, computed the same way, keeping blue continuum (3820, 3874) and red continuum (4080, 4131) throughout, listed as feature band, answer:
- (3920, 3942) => 2.8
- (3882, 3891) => 0.7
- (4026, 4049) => -3.0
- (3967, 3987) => 2.6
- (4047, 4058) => -1.2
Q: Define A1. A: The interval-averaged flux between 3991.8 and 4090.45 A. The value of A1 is 15.3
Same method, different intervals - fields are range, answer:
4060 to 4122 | 14.5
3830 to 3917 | 12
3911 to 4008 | 12.4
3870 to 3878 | 12.5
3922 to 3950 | 11.3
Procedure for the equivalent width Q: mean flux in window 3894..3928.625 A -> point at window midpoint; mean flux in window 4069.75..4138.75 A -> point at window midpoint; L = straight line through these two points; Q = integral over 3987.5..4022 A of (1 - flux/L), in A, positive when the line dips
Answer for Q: -4.30 A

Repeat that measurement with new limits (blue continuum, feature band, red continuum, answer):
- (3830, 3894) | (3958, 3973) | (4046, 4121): 3.61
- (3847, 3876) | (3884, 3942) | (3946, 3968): 1.75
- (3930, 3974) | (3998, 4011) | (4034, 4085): -2.57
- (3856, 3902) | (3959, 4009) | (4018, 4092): 4.72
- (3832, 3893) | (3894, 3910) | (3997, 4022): -0.07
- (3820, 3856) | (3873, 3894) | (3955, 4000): -0.27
